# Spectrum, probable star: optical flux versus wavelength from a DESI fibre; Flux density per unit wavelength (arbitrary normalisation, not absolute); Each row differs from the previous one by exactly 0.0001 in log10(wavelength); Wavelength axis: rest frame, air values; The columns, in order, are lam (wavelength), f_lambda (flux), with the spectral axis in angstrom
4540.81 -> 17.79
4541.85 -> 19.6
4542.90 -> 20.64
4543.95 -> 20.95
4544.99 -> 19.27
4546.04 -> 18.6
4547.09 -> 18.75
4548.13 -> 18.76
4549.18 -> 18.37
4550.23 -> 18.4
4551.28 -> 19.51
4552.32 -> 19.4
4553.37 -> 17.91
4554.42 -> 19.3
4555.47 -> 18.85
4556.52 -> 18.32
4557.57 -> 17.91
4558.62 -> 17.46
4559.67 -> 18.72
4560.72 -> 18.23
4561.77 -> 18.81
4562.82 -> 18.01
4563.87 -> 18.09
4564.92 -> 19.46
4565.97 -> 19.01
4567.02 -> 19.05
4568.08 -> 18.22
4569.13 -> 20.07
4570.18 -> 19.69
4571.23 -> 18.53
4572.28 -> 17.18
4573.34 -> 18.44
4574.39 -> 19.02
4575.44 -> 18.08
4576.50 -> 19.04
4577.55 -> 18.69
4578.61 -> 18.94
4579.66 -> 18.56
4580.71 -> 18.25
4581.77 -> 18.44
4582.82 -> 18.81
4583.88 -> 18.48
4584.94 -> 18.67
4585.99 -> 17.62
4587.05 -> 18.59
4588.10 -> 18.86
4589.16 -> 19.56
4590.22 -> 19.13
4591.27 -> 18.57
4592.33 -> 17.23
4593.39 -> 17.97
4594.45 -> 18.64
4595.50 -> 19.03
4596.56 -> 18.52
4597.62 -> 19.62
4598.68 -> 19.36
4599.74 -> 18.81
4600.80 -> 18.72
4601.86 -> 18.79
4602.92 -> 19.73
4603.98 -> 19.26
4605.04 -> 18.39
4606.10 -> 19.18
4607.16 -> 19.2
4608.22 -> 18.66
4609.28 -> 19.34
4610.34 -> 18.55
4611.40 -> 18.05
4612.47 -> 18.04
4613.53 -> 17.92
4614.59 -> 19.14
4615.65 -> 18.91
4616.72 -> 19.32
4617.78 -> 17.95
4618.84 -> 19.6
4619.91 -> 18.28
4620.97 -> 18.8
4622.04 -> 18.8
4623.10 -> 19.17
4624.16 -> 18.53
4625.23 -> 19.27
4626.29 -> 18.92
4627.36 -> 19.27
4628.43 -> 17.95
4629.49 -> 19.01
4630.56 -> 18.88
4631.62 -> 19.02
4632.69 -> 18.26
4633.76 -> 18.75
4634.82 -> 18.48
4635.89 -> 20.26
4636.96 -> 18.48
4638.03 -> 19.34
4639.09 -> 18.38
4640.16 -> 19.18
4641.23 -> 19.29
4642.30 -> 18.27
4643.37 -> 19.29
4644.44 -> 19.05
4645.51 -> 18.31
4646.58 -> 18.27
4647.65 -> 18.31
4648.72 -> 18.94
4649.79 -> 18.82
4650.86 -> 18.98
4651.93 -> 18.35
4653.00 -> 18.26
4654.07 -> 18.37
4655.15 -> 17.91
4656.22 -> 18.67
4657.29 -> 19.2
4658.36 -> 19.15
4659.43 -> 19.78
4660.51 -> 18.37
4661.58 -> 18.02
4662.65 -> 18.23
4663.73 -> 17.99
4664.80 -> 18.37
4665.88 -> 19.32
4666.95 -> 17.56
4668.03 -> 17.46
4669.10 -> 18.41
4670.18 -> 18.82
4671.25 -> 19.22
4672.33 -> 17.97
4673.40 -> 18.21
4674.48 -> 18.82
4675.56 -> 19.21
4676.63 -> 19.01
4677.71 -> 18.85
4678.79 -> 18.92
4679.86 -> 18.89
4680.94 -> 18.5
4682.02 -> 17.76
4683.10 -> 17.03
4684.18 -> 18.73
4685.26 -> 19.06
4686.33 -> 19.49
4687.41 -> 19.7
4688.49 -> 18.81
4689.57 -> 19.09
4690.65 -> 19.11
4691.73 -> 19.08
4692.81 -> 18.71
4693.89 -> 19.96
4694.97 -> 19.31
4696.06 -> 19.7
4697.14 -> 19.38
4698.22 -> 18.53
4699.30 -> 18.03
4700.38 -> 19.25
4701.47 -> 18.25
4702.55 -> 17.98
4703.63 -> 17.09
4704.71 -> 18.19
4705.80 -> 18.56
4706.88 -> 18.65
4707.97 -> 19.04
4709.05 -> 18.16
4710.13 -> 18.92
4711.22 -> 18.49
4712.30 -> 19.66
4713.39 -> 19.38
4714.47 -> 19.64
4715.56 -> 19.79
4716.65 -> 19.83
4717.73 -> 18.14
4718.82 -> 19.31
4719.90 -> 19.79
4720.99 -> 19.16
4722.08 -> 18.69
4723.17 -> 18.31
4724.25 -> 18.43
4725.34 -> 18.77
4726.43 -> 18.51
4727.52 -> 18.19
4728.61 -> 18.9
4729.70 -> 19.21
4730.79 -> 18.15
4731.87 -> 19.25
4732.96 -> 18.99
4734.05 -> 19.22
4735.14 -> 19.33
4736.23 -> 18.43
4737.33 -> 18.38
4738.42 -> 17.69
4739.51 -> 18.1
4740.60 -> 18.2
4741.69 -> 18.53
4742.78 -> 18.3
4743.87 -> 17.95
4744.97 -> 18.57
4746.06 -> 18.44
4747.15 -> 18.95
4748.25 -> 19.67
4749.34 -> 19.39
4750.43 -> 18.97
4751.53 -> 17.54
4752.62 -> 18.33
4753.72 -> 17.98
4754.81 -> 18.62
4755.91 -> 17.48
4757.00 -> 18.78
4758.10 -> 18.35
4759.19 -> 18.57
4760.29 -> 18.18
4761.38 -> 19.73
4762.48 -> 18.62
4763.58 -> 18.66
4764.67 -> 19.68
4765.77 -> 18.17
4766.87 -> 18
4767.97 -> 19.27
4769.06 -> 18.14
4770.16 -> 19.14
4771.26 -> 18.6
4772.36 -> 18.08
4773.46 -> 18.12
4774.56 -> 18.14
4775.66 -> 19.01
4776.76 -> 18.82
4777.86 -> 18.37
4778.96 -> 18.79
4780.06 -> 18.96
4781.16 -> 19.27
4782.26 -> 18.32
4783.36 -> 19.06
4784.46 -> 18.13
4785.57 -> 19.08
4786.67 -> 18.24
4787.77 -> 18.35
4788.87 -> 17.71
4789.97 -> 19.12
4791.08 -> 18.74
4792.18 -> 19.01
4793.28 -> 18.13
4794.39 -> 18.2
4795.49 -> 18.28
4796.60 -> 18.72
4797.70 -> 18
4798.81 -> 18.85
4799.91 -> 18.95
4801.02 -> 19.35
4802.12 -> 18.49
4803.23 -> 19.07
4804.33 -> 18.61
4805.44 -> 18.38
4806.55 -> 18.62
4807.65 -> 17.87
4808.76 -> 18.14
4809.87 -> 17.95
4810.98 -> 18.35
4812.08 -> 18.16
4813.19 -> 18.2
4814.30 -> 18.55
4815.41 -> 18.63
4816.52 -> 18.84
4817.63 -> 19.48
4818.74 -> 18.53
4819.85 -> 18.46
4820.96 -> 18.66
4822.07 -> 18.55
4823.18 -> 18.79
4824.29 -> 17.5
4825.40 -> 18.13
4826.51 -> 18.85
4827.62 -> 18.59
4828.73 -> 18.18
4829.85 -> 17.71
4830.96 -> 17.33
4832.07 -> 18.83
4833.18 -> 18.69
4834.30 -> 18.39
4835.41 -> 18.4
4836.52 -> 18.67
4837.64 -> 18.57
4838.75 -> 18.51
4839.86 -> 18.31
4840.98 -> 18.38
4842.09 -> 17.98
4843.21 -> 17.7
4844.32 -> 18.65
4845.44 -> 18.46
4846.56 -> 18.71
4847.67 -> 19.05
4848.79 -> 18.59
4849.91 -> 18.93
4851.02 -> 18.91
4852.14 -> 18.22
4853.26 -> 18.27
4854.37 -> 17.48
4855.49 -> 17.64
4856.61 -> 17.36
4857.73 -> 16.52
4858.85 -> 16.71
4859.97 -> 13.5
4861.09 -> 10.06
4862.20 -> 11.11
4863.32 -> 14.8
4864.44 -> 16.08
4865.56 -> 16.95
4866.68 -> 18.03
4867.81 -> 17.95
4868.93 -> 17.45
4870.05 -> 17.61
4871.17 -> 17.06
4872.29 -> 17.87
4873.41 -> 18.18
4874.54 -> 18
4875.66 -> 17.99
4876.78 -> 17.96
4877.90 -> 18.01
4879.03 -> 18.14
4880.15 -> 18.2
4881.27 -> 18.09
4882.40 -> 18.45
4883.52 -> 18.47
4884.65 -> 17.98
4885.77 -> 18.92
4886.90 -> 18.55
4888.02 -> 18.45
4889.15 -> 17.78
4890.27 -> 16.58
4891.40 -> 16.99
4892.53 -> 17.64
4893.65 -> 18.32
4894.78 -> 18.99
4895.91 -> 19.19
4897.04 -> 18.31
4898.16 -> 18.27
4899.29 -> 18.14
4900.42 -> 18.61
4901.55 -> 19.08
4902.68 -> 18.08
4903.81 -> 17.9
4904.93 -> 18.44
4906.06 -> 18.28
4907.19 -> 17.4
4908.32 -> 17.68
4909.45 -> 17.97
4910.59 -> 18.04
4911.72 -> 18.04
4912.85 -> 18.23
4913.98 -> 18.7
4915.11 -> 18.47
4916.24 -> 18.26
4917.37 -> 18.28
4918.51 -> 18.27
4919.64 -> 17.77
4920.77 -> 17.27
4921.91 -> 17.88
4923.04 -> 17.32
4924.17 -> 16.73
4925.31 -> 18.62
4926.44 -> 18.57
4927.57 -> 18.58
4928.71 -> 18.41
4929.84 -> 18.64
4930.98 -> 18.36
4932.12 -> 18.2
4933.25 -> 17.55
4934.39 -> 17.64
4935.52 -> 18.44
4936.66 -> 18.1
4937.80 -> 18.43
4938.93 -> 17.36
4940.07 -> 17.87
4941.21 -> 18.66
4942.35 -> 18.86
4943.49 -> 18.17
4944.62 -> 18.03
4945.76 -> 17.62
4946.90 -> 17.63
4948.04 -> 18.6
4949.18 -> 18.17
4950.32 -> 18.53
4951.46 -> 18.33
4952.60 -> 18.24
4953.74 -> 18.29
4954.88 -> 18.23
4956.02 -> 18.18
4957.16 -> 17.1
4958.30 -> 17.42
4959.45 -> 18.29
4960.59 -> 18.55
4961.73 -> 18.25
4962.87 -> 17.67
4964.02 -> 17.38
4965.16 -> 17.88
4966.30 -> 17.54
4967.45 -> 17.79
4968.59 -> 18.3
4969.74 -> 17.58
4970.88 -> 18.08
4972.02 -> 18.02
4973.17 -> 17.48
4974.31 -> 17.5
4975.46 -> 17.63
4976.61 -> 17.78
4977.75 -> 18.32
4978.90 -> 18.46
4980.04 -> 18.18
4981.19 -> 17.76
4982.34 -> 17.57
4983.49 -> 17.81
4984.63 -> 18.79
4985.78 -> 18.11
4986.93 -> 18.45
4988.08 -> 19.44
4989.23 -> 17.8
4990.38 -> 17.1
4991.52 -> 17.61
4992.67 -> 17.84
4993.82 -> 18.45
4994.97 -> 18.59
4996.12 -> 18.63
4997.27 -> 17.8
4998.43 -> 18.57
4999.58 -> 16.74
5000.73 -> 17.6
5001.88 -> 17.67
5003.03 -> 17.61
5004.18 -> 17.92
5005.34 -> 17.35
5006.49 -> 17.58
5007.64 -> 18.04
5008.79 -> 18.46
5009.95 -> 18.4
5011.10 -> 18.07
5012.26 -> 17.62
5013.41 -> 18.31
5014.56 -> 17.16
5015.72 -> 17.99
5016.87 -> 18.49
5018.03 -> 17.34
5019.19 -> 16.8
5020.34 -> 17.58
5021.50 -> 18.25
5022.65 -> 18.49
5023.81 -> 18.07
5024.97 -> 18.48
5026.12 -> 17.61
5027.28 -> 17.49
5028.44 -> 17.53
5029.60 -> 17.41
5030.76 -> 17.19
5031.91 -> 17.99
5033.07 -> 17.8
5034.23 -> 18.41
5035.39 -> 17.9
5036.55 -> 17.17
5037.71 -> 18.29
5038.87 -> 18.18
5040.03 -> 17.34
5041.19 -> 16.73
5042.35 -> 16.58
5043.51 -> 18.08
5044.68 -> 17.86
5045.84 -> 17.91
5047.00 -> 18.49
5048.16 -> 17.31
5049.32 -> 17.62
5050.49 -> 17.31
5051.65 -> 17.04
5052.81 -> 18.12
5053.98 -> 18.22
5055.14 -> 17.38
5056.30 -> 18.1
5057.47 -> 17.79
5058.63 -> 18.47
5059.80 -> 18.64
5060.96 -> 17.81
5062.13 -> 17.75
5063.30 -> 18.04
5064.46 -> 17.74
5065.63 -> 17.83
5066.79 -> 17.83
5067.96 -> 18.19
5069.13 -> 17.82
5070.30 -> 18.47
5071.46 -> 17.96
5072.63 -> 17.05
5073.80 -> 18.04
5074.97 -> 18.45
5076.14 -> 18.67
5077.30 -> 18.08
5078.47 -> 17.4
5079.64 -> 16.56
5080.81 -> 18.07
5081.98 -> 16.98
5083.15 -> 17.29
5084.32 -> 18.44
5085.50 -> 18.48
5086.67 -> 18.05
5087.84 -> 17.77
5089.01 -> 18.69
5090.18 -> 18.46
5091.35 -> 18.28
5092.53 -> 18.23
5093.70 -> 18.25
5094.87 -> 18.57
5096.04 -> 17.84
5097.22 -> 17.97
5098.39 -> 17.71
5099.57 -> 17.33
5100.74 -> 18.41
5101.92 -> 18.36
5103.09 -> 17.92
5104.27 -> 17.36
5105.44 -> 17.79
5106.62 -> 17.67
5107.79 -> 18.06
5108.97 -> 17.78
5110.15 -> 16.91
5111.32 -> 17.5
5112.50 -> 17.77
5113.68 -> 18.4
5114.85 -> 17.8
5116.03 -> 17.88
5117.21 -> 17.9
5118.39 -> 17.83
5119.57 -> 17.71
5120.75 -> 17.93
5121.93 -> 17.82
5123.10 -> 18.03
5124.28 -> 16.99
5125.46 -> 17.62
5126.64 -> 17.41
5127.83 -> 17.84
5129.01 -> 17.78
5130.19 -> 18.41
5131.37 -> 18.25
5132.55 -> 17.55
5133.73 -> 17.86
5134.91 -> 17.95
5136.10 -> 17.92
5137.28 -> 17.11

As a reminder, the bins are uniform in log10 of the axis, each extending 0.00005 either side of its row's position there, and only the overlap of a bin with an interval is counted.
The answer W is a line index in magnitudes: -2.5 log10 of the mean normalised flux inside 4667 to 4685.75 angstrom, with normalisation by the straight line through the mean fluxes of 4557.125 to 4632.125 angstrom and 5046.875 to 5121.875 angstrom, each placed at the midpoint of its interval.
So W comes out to 0.00 mag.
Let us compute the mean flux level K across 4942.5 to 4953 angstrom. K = 18.2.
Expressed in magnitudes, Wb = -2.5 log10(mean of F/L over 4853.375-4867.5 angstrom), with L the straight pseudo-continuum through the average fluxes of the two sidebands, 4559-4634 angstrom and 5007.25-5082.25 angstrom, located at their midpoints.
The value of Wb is 0.16 mag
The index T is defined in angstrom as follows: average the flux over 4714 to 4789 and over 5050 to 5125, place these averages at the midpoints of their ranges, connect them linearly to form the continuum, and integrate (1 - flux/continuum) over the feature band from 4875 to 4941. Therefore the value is 0.7 angstrom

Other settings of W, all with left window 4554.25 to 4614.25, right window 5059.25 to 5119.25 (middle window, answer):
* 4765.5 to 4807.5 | -0.013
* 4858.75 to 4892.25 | 0.071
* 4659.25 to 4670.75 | 0.011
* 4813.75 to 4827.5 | -0.016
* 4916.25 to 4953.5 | 0.003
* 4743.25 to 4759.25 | -0.005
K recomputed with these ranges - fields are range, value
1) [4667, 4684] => 18.4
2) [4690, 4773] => 18.7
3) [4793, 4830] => 18.5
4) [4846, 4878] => 17.1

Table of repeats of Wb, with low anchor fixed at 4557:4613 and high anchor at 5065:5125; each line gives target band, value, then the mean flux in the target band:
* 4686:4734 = -0.025 mag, 18.9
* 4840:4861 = 0.036 mag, 17.7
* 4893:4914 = -0.006 mag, 18.3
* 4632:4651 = -0.013 mag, 18.8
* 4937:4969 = 0.004 mag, 18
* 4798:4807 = -0.025 mag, 18.8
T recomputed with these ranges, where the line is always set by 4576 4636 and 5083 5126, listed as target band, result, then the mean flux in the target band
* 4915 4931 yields 0.1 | 18.1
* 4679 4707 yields -0.2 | 18.7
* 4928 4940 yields 0.1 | 18.1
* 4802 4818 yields -0.1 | 18.5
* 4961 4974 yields 0.2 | 17.8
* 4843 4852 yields -0.1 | 18.6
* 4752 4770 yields 0.0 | 18.5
